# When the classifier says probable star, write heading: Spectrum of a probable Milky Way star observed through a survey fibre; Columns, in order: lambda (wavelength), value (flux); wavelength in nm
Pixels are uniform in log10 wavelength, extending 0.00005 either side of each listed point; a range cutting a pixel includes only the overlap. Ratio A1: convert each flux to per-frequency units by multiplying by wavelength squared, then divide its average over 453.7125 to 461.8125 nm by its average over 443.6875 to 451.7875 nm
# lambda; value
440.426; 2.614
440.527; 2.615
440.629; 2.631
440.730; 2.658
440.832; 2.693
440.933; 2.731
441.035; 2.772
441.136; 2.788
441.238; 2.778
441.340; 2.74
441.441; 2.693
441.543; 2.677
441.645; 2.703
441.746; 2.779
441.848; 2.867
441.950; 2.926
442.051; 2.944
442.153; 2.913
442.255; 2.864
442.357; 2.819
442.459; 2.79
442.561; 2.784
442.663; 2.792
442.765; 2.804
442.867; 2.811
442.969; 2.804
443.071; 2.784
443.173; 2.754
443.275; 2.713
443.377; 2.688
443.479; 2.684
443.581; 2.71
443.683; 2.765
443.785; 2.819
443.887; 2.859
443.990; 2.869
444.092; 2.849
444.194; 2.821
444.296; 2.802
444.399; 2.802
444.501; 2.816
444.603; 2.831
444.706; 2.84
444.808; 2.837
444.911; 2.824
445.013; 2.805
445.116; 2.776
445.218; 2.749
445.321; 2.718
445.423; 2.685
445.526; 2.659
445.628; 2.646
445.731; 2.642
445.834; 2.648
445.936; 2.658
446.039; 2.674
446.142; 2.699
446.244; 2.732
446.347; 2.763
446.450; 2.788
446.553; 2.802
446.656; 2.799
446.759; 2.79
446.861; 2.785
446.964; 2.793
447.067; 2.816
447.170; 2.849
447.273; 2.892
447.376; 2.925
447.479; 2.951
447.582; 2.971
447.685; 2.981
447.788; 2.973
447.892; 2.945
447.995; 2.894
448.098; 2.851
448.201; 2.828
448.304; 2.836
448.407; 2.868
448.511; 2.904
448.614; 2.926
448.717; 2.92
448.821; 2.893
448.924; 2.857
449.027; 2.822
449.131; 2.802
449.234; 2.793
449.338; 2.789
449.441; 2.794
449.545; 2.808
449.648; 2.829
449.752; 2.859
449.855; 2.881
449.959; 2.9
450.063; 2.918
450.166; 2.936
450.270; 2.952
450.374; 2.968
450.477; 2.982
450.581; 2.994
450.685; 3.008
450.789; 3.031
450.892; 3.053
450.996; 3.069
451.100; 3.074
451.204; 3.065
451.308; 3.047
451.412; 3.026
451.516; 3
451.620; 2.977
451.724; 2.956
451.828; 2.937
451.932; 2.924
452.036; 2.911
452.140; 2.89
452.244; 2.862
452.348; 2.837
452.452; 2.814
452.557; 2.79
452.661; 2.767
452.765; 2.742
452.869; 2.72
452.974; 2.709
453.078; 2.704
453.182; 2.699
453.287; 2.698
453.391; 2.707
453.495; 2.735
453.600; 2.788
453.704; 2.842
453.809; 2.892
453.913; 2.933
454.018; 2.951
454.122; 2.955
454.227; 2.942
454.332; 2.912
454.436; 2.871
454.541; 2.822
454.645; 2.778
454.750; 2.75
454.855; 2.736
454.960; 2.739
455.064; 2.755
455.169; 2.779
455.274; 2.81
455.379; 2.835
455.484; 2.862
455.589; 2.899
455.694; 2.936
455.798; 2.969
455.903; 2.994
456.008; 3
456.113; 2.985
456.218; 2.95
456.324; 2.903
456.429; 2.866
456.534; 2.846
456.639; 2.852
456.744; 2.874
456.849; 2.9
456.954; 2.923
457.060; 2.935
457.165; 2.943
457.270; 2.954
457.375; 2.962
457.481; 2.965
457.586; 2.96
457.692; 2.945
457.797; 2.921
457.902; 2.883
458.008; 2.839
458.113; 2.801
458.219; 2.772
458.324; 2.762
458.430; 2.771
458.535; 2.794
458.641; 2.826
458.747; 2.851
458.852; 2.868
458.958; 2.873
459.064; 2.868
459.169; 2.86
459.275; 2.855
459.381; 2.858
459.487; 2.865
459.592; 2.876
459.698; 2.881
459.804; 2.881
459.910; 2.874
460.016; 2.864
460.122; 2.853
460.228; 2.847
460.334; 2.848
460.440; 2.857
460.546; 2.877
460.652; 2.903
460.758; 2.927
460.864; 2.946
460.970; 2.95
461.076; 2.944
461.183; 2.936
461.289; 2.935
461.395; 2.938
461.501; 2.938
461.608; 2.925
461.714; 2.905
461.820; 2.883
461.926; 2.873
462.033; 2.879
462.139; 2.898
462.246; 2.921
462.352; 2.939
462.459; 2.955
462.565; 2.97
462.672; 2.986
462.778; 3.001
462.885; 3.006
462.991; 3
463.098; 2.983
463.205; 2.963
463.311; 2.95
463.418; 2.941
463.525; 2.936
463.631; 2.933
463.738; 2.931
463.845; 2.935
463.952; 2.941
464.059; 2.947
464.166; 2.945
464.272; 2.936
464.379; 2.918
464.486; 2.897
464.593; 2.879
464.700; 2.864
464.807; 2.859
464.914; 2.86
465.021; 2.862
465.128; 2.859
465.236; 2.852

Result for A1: 1.1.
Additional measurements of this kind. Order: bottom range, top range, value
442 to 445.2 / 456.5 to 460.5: 1.09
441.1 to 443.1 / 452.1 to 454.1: 1.05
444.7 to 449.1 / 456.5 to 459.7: 1.07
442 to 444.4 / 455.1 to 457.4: 1.10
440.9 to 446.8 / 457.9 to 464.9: 1.13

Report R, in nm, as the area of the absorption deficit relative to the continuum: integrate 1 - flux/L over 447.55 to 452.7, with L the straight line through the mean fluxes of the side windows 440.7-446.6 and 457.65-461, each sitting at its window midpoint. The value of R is -0.195 nm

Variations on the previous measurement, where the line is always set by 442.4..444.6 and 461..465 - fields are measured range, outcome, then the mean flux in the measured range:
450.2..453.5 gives -0.06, 2.9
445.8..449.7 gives -0.02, 2.83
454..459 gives 0.01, 2.87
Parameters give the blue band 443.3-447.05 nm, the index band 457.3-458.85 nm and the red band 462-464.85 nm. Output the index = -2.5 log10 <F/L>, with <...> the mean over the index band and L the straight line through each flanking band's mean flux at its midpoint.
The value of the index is 0.009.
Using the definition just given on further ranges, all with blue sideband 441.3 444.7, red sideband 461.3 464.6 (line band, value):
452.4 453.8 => 0.05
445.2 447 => 0.04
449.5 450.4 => -0.02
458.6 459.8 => 0.02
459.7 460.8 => 0.02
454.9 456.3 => 0.00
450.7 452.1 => -0.05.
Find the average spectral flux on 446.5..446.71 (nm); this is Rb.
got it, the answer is 2.79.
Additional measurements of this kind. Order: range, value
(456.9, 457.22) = 2.93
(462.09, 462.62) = 2.93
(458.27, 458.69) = 2.79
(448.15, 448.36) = 2.84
